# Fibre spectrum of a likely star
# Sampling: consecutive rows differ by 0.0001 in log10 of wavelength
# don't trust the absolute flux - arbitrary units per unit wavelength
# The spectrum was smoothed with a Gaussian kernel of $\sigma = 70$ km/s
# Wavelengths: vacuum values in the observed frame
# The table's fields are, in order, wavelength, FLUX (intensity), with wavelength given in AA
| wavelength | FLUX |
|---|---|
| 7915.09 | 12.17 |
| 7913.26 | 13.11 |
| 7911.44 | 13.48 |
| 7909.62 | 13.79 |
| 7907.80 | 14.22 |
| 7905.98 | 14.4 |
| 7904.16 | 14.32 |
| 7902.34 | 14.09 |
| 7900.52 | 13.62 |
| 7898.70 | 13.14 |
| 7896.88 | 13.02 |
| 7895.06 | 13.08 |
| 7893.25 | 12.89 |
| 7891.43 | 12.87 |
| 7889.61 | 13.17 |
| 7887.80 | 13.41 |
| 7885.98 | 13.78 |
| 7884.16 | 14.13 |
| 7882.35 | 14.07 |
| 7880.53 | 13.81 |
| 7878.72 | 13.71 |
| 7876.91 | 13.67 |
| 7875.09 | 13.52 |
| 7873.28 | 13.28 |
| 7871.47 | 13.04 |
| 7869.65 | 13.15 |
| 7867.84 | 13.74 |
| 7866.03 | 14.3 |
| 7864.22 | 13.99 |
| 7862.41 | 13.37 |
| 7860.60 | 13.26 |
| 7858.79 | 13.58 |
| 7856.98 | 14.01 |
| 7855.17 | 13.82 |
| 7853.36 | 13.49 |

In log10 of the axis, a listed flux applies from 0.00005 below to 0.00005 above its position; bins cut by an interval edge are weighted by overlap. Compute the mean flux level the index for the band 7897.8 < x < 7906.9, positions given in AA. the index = 13.9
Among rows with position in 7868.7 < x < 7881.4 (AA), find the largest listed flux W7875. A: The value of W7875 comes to 13.81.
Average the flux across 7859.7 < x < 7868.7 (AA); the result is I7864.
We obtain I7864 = 13.7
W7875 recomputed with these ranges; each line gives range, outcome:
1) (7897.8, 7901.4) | 13.62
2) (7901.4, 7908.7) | 14.4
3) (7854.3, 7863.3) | 14.01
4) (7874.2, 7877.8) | 13.67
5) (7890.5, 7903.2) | 14.09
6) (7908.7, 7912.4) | 13.79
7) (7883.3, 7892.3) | 14.13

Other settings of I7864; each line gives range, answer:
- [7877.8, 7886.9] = 13.9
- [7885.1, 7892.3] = 13.3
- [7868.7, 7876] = 13.2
